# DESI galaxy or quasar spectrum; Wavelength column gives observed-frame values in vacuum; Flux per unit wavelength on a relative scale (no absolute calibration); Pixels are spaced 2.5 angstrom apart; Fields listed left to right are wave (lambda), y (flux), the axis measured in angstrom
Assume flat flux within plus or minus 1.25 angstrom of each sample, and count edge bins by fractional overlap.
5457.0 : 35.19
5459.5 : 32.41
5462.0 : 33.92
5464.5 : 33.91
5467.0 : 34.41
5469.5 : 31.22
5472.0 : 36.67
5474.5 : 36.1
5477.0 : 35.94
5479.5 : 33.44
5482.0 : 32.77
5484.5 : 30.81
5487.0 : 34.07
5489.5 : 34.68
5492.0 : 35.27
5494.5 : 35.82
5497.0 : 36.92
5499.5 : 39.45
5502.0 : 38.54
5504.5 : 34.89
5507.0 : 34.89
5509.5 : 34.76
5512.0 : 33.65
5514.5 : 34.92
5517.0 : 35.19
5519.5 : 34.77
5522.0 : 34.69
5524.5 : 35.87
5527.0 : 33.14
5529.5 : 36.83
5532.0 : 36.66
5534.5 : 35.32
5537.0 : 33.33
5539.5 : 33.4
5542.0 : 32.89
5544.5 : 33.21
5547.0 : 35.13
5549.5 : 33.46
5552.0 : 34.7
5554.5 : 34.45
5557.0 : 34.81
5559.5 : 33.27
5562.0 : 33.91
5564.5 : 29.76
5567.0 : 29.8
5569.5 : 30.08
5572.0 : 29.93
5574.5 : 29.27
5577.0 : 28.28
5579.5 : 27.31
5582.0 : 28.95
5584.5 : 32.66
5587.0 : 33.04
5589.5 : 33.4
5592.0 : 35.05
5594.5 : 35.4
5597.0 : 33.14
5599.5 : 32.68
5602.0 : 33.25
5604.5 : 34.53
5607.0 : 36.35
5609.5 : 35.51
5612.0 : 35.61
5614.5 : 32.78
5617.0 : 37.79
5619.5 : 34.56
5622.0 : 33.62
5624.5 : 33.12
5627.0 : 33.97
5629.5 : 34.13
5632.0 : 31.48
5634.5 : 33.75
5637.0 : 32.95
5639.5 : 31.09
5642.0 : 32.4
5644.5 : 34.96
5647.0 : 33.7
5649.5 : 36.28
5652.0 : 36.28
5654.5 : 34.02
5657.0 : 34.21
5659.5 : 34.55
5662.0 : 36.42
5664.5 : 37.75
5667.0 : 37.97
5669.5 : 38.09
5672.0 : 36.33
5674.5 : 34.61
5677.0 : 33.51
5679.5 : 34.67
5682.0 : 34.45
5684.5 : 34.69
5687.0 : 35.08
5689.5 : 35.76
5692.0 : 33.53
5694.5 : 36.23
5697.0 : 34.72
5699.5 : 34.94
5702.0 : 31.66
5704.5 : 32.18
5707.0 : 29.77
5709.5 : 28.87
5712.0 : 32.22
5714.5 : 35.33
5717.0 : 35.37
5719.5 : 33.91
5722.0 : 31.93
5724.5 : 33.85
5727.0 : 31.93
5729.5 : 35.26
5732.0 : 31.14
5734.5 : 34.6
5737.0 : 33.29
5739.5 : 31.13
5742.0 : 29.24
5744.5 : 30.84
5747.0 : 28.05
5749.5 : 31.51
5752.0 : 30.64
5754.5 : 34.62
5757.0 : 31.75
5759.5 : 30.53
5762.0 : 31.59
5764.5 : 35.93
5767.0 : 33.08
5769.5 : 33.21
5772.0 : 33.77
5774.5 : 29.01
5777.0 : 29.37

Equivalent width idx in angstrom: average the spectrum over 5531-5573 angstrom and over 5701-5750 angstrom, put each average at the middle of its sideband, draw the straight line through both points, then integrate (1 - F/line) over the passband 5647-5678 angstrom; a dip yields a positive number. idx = -3.1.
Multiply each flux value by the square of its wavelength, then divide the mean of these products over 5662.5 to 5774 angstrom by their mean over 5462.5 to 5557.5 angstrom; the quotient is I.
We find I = 1.03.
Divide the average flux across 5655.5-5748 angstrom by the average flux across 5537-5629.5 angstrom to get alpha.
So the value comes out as 1.02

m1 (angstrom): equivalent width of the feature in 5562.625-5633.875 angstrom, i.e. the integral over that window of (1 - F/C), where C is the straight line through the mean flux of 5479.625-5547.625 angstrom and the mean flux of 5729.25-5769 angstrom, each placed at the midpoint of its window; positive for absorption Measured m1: 2.3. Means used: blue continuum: 34.9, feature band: 32.7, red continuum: 32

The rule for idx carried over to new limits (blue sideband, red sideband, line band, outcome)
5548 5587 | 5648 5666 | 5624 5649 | 1.0 angstrom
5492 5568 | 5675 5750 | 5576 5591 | 1.5 angstrom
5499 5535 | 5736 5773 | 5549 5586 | 3.6 angstrom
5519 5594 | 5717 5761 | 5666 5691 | -2.4 angstrom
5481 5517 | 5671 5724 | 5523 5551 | 0.3 angstrom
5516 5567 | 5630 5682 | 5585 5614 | 0.1 angstrom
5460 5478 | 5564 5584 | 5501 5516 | -1.2 angstrom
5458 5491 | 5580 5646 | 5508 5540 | -1.0 angstrom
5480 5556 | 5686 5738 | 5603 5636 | -0.3 angstrom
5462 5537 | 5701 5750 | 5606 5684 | -3.8 angstrom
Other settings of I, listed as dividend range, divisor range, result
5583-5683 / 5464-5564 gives 1.04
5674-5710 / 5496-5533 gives 1.01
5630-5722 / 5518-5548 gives 1.04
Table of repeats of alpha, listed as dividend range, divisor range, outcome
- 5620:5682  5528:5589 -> 1.06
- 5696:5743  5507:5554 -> 0.95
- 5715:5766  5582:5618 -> 0.95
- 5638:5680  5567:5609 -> 1.09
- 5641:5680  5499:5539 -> 1.00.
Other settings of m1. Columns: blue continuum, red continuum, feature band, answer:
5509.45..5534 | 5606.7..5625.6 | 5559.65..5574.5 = 1.8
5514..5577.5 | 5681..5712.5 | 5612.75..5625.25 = -0.4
